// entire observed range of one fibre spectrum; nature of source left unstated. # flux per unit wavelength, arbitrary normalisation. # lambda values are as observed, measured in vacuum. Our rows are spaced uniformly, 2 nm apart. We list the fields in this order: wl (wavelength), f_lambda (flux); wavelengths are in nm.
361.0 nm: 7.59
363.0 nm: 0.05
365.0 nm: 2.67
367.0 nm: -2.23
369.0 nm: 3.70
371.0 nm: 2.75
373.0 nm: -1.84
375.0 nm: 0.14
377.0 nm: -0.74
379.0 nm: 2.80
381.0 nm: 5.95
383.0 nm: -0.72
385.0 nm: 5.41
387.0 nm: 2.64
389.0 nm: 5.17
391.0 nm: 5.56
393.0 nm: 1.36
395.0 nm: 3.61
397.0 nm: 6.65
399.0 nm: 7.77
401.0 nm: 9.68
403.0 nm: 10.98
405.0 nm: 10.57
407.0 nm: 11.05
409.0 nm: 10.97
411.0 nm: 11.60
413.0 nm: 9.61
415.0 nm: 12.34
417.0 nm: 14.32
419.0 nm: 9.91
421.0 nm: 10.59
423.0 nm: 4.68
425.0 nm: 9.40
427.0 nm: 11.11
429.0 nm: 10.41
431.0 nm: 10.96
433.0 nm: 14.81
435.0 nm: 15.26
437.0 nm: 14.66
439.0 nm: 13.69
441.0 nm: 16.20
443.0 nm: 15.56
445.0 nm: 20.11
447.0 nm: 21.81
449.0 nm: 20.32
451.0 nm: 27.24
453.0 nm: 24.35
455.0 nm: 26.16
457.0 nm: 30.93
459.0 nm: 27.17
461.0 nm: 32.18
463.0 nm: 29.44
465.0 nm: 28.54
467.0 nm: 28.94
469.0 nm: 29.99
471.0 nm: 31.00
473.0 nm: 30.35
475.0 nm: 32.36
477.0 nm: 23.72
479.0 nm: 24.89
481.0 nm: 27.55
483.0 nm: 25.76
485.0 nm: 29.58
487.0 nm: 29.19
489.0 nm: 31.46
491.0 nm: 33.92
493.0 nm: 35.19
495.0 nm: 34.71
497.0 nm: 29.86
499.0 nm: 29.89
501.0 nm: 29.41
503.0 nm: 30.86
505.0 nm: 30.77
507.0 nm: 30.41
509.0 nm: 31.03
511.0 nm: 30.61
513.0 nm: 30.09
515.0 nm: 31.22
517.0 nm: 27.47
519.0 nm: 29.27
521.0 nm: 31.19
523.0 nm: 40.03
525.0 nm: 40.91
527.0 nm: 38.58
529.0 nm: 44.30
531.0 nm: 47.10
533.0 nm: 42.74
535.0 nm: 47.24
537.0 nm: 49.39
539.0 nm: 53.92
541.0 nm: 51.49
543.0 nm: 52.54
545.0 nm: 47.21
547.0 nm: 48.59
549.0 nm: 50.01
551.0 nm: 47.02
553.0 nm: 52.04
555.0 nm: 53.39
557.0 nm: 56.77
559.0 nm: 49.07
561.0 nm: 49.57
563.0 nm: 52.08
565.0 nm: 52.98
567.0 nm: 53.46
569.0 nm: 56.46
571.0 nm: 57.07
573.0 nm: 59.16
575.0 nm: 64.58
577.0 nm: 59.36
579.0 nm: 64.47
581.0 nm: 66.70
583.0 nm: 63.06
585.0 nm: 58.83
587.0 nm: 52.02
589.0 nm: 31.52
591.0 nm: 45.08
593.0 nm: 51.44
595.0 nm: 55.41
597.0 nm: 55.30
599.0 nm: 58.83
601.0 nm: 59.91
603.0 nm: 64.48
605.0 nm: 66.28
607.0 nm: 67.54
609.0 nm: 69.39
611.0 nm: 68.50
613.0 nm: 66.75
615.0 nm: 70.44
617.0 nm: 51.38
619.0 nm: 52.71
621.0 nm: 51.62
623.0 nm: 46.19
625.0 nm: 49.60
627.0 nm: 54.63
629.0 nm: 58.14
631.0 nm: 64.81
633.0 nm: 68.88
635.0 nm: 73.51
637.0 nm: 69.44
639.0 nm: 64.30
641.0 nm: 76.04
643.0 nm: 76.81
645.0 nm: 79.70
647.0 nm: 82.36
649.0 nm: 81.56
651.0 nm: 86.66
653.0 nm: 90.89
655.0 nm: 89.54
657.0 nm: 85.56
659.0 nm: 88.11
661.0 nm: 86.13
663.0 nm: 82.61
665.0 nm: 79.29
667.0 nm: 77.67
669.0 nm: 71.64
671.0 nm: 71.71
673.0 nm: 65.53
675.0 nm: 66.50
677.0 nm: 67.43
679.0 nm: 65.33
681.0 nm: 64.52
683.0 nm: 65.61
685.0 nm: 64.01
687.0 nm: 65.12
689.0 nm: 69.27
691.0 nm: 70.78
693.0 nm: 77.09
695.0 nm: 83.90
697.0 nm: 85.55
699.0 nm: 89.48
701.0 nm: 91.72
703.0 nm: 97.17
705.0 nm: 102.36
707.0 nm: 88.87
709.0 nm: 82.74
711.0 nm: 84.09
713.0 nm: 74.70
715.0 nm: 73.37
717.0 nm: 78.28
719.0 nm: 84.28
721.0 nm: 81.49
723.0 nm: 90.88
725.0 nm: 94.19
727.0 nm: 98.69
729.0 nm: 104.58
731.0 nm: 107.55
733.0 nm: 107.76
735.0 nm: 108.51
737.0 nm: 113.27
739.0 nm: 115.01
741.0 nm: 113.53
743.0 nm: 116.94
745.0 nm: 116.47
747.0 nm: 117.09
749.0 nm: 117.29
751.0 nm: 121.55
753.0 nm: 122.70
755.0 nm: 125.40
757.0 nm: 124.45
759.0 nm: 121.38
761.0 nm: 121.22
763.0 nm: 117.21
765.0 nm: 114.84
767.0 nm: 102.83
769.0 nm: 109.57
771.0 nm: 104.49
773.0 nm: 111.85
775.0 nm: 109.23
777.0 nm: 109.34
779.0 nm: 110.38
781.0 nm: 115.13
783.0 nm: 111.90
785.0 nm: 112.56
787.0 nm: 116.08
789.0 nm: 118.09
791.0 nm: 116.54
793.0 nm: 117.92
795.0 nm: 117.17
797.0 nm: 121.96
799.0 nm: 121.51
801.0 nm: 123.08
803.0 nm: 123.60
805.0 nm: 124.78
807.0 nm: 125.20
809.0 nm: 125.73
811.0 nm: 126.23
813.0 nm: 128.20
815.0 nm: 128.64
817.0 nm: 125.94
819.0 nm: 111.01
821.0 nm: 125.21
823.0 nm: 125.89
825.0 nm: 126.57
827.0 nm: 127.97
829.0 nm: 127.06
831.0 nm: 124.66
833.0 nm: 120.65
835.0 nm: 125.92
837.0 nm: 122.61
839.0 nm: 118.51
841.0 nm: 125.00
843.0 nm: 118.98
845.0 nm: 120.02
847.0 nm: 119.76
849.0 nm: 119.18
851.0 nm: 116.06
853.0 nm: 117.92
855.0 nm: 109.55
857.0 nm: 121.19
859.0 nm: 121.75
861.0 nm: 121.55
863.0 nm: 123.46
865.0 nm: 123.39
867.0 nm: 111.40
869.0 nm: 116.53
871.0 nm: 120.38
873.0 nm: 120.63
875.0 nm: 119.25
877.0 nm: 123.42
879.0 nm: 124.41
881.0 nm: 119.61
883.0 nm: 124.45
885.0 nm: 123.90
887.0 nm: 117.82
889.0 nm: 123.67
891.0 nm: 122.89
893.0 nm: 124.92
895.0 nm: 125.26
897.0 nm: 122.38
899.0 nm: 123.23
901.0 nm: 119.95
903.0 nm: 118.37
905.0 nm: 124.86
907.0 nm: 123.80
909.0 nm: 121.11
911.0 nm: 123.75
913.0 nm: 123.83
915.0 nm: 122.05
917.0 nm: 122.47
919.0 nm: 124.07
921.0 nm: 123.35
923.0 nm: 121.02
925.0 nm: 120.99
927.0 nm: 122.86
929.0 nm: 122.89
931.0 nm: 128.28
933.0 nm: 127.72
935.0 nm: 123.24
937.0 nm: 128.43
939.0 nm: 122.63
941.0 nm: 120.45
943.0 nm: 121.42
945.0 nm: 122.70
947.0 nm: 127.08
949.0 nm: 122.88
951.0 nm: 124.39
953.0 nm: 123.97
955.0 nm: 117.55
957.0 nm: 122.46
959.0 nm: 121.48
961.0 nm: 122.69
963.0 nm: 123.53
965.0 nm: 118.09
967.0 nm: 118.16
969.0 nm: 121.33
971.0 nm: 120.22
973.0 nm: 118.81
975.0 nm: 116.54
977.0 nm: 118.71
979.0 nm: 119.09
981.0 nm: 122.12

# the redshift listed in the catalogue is 0.00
